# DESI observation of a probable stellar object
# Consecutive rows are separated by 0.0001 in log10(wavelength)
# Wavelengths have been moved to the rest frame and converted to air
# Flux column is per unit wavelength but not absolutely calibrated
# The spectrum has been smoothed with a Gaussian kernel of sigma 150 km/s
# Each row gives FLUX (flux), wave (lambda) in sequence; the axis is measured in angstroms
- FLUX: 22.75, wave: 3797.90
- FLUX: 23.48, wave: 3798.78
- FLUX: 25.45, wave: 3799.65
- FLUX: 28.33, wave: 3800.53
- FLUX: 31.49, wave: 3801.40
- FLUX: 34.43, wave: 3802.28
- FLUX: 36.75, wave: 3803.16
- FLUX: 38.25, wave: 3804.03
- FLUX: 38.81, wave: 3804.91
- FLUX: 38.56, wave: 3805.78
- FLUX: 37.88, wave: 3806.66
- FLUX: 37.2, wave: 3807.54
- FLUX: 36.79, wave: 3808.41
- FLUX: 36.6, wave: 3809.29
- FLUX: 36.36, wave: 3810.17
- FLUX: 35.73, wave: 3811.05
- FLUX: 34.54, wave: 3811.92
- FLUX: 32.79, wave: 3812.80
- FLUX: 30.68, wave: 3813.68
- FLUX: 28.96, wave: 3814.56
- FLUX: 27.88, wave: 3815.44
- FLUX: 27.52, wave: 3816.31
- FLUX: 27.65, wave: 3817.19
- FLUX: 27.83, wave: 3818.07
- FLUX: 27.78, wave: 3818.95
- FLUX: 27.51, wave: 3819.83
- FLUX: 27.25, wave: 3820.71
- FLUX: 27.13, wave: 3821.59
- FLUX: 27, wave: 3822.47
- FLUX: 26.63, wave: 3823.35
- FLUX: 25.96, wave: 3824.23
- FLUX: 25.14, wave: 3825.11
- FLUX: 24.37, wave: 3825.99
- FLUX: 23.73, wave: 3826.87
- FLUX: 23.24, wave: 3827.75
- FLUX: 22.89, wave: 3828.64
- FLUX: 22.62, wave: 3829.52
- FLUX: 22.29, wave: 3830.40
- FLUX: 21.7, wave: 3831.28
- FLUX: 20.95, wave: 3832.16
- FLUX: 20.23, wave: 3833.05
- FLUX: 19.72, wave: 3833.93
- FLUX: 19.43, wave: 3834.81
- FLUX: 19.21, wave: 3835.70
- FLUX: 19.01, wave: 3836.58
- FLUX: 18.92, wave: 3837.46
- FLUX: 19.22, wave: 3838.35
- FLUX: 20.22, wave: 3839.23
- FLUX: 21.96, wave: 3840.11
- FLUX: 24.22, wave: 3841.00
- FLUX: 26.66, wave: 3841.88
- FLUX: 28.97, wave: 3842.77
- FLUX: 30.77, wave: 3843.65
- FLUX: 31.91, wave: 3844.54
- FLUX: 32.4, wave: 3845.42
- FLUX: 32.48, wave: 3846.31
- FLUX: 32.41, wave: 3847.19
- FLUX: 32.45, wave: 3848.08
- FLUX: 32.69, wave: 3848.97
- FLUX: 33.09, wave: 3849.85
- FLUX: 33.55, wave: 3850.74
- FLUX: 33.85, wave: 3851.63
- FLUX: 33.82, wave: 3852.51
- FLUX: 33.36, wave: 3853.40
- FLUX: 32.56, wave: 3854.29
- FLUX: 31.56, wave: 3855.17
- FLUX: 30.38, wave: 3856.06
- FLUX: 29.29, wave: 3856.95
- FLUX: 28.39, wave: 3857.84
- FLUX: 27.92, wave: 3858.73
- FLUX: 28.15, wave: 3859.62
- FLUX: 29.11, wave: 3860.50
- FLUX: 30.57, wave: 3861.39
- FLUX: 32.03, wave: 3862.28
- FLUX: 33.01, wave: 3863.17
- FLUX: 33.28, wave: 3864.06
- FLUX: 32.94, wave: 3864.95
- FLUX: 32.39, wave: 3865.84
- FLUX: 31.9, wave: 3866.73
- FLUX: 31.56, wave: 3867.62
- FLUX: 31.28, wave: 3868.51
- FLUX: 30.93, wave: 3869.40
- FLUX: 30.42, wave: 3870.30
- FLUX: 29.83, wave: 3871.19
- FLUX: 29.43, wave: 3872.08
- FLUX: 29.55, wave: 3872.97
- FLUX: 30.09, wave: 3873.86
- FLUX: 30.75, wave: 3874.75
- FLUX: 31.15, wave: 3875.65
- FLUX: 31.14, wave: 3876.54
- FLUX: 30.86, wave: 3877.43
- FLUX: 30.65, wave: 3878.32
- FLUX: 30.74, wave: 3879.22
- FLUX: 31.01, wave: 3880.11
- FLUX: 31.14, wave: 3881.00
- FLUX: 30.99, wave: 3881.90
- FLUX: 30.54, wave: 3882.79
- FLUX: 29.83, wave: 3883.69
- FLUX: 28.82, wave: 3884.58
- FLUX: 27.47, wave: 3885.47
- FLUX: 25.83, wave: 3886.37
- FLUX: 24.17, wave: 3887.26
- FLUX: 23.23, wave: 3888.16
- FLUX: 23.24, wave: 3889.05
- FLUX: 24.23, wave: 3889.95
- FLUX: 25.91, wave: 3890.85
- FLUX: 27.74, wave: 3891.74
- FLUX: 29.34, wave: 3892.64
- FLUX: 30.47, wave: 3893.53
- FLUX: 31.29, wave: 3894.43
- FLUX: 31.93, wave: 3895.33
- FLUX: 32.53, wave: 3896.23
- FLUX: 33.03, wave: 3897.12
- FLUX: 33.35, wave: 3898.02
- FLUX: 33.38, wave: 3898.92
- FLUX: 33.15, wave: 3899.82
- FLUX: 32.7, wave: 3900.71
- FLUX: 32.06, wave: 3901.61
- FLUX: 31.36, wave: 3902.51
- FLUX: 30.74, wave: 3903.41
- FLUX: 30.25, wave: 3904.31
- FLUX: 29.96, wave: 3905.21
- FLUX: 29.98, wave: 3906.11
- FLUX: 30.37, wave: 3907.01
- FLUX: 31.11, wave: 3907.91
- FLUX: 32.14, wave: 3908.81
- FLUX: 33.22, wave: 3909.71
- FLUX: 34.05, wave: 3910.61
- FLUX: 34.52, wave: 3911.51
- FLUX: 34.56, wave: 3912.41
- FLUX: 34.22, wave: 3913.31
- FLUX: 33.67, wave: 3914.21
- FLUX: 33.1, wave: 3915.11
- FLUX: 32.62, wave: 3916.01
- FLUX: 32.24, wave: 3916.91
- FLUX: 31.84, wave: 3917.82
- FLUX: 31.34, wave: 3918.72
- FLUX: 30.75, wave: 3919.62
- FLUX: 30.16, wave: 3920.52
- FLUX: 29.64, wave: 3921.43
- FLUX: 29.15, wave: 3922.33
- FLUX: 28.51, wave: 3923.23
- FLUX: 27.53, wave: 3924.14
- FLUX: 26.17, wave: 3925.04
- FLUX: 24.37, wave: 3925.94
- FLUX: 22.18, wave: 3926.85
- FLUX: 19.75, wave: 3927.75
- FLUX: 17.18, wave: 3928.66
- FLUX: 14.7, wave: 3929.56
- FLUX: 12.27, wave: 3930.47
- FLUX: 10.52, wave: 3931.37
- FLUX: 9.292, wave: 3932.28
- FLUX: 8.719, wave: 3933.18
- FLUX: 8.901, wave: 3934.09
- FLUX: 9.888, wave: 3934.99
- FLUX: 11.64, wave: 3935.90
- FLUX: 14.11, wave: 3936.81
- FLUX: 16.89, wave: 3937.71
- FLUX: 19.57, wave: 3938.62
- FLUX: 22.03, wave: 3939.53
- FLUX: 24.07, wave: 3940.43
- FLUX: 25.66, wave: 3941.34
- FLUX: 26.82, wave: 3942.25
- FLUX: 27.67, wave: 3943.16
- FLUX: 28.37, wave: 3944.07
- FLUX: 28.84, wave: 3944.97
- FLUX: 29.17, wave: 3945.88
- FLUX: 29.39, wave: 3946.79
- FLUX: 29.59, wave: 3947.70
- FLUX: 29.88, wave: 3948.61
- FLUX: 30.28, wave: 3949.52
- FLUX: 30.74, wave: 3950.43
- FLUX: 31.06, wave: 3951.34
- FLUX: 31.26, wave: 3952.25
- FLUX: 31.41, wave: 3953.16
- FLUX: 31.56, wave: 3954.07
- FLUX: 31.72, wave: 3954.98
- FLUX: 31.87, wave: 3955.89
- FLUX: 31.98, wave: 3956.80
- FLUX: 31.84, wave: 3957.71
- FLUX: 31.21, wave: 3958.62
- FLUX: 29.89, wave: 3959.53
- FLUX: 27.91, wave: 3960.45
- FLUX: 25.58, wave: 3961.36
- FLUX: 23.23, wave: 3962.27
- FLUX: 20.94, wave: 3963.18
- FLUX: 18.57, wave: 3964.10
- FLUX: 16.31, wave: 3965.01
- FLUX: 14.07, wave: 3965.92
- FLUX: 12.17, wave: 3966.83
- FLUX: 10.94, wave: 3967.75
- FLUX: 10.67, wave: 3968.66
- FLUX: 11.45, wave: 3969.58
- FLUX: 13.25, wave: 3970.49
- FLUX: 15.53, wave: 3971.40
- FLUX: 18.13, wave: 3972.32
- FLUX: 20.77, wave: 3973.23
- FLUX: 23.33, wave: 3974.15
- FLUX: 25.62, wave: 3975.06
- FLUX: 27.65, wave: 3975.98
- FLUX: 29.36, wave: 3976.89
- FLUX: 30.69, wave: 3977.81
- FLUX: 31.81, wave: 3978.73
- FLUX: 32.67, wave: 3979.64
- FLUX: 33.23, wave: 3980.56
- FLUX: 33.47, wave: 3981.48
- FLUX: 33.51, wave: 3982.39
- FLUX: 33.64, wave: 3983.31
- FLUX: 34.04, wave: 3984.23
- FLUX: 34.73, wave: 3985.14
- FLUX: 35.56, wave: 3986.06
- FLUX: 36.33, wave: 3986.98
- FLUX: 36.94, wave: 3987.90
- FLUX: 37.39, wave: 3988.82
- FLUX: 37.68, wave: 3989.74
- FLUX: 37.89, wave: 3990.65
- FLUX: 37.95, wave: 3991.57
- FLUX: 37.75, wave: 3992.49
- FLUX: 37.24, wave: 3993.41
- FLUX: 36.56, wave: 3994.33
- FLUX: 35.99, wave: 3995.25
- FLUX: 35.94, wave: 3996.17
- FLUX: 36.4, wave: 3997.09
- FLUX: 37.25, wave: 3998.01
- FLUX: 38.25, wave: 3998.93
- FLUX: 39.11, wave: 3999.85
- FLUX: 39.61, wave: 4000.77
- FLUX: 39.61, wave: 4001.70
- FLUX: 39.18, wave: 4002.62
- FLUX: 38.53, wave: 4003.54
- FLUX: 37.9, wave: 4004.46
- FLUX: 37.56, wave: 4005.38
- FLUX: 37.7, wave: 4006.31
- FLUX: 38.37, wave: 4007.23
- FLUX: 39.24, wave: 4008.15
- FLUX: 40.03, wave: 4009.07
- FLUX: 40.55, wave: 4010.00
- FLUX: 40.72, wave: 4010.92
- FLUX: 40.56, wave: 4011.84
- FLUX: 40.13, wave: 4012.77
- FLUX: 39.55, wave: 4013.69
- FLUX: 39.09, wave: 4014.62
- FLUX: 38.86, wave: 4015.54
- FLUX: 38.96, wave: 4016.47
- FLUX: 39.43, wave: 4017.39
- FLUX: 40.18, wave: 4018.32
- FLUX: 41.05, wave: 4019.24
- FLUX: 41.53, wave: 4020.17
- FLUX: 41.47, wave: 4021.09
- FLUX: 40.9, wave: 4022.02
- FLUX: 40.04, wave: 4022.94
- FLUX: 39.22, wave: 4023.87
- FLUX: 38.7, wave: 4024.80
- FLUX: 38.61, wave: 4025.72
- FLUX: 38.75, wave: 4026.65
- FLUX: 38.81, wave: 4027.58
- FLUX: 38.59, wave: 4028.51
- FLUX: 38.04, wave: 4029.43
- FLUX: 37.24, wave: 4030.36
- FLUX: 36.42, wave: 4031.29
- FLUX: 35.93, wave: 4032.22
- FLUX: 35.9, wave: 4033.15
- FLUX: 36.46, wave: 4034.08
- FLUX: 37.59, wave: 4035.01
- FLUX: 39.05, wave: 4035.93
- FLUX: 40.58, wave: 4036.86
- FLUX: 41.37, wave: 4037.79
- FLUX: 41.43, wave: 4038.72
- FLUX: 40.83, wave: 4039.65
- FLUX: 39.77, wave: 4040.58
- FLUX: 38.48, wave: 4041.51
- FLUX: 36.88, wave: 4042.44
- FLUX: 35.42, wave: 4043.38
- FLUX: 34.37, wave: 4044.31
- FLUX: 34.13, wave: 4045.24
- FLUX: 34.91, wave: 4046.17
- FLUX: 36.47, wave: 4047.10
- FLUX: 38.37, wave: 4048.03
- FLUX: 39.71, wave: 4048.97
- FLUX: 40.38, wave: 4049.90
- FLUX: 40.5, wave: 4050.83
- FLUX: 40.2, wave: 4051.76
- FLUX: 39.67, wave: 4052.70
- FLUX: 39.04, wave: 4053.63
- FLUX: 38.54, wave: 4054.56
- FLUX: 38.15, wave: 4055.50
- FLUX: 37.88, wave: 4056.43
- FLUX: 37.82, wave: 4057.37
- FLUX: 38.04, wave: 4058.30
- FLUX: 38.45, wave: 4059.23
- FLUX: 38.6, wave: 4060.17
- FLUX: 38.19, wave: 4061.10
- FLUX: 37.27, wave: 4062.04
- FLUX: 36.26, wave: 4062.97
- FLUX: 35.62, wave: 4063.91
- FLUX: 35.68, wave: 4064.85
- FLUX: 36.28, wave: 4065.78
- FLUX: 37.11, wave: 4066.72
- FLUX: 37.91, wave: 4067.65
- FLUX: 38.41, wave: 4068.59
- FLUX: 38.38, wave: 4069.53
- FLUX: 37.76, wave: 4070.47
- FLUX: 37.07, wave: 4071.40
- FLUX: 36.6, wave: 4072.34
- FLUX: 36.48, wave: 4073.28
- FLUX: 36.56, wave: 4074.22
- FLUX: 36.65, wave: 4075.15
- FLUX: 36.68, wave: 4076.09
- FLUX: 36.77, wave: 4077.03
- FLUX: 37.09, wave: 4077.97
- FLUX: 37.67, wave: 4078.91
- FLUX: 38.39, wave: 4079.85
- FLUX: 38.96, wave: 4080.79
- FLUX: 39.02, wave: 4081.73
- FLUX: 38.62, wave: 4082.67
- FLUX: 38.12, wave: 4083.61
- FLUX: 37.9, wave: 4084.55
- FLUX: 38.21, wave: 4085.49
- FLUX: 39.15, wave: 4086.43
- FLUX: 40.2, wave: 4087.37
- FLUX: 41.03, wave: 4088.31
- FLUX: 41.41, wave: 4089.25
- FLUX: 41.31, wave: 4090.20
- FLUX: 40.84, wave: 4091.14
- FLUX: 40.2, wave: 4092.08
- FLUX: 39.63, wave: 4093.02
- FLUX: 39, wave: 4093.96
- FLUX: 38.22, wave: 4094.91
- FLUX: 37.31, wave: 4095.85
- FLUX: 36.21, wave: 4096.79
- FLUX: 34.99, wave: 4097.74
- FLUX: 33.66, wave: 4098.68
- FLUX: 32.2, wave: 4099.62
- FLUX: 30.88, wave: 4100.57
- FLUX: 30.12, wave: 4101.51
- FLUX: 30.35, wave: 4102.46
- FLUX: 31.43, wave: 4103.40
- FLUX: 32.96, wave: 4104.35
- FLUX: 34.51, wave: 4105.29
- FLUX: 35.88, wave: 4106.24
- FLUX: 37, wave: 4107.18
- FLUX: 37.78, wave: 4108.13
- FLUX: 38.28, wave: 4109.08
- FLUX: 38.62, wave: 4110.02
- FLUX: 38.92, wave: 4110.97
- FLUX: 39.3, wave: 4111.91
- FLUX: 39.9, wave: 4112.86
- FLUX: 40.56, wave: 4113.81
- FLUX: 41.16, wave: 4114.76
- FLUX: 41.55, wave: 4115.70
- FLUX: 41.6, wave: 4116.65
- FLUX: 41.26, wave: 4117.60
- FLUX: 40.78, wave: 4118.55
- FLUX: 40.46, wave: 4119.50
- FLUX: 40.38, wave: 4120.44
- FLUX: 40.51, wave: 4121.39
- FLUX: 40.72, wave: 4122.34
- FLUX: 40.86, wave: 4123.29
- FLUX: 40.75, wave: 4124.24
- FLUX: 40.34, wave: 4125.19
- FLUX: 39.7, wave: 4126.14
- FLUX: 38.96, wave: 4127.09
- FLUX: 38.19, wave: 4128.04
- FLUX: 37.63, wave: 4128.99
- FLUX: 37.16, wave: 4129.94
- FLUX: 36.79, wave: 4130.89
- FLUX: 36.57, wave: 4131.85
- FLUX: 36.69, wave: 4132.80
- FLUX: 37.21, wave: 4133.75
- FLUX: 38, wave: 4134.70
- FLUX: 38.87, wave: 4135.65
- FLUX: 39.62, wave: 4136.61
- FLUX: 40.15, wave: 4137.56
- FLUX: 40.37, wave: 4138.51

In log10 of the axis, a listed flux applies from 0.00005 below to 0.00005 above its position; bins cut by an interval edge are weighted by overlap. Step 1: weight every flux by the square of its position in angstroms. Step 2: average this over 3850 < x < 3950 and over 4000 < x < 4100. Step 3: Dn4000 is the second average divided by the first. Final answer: 1.5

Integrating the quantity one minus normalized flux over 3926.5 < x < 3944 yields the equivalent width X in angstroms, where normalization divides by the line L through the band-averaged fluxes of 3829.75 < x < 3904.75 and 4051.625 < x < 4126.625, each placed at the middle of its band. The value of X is 8.1 angstroms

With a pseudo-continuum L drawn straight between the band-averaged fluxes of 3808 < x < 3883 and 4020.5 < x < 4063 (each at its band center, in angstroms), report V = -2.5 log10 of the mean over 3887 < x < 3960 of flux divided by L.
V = 0.189 mag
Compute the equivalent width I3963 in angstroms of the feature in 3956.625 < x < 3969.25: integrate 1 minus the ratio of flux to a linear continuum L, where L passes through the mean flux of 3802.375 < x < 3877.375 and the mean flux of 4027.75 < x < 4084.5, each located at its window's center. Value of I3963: 4.7 angstroms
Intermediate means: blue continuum 29.3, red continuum 37.8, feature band 21.5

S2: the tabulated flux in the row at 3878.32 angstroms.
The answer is 30.65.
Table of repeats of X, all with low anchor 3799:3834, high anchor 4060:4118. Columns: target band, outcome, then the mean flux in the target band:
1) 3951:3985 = 8.33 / 25.5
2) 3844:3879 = -0.89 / 31.4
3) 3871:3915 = 1.51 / 30.5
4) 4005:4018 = -1.56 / 39.3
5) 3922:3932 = 3.60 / 20.8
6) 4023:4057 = -2.12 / 38.2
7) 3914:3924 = 0.41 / 31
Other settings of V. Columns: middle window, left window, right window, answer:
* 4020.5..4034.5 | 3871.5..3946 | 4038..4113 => -0.12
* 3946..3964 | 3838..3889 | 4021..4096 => 0.16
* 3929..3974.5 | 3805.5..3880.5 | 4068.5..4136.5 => 0.44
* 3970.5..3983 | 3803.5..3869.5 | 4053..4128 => 0.25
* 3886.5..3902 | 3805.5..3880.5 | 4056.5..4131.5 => 0.05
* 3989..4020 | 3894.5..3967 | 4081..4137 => -0.22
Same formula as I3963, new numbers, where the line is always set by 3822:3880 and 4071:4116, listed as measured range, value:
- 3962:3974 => 6.14 angstroms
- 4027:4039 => -1.07 angstroms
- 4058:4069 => -0.32 angstroms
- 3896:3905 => -0.64 angstroms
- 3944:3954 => 0.56 angstroms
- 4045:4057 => -0.87 angstroms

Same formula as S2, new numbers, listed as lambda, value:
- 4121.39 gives 40.51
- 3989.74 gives 37.68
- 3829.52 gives 22.62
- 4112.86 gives 39.9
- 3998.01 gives 37.25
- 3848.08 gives 32.45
